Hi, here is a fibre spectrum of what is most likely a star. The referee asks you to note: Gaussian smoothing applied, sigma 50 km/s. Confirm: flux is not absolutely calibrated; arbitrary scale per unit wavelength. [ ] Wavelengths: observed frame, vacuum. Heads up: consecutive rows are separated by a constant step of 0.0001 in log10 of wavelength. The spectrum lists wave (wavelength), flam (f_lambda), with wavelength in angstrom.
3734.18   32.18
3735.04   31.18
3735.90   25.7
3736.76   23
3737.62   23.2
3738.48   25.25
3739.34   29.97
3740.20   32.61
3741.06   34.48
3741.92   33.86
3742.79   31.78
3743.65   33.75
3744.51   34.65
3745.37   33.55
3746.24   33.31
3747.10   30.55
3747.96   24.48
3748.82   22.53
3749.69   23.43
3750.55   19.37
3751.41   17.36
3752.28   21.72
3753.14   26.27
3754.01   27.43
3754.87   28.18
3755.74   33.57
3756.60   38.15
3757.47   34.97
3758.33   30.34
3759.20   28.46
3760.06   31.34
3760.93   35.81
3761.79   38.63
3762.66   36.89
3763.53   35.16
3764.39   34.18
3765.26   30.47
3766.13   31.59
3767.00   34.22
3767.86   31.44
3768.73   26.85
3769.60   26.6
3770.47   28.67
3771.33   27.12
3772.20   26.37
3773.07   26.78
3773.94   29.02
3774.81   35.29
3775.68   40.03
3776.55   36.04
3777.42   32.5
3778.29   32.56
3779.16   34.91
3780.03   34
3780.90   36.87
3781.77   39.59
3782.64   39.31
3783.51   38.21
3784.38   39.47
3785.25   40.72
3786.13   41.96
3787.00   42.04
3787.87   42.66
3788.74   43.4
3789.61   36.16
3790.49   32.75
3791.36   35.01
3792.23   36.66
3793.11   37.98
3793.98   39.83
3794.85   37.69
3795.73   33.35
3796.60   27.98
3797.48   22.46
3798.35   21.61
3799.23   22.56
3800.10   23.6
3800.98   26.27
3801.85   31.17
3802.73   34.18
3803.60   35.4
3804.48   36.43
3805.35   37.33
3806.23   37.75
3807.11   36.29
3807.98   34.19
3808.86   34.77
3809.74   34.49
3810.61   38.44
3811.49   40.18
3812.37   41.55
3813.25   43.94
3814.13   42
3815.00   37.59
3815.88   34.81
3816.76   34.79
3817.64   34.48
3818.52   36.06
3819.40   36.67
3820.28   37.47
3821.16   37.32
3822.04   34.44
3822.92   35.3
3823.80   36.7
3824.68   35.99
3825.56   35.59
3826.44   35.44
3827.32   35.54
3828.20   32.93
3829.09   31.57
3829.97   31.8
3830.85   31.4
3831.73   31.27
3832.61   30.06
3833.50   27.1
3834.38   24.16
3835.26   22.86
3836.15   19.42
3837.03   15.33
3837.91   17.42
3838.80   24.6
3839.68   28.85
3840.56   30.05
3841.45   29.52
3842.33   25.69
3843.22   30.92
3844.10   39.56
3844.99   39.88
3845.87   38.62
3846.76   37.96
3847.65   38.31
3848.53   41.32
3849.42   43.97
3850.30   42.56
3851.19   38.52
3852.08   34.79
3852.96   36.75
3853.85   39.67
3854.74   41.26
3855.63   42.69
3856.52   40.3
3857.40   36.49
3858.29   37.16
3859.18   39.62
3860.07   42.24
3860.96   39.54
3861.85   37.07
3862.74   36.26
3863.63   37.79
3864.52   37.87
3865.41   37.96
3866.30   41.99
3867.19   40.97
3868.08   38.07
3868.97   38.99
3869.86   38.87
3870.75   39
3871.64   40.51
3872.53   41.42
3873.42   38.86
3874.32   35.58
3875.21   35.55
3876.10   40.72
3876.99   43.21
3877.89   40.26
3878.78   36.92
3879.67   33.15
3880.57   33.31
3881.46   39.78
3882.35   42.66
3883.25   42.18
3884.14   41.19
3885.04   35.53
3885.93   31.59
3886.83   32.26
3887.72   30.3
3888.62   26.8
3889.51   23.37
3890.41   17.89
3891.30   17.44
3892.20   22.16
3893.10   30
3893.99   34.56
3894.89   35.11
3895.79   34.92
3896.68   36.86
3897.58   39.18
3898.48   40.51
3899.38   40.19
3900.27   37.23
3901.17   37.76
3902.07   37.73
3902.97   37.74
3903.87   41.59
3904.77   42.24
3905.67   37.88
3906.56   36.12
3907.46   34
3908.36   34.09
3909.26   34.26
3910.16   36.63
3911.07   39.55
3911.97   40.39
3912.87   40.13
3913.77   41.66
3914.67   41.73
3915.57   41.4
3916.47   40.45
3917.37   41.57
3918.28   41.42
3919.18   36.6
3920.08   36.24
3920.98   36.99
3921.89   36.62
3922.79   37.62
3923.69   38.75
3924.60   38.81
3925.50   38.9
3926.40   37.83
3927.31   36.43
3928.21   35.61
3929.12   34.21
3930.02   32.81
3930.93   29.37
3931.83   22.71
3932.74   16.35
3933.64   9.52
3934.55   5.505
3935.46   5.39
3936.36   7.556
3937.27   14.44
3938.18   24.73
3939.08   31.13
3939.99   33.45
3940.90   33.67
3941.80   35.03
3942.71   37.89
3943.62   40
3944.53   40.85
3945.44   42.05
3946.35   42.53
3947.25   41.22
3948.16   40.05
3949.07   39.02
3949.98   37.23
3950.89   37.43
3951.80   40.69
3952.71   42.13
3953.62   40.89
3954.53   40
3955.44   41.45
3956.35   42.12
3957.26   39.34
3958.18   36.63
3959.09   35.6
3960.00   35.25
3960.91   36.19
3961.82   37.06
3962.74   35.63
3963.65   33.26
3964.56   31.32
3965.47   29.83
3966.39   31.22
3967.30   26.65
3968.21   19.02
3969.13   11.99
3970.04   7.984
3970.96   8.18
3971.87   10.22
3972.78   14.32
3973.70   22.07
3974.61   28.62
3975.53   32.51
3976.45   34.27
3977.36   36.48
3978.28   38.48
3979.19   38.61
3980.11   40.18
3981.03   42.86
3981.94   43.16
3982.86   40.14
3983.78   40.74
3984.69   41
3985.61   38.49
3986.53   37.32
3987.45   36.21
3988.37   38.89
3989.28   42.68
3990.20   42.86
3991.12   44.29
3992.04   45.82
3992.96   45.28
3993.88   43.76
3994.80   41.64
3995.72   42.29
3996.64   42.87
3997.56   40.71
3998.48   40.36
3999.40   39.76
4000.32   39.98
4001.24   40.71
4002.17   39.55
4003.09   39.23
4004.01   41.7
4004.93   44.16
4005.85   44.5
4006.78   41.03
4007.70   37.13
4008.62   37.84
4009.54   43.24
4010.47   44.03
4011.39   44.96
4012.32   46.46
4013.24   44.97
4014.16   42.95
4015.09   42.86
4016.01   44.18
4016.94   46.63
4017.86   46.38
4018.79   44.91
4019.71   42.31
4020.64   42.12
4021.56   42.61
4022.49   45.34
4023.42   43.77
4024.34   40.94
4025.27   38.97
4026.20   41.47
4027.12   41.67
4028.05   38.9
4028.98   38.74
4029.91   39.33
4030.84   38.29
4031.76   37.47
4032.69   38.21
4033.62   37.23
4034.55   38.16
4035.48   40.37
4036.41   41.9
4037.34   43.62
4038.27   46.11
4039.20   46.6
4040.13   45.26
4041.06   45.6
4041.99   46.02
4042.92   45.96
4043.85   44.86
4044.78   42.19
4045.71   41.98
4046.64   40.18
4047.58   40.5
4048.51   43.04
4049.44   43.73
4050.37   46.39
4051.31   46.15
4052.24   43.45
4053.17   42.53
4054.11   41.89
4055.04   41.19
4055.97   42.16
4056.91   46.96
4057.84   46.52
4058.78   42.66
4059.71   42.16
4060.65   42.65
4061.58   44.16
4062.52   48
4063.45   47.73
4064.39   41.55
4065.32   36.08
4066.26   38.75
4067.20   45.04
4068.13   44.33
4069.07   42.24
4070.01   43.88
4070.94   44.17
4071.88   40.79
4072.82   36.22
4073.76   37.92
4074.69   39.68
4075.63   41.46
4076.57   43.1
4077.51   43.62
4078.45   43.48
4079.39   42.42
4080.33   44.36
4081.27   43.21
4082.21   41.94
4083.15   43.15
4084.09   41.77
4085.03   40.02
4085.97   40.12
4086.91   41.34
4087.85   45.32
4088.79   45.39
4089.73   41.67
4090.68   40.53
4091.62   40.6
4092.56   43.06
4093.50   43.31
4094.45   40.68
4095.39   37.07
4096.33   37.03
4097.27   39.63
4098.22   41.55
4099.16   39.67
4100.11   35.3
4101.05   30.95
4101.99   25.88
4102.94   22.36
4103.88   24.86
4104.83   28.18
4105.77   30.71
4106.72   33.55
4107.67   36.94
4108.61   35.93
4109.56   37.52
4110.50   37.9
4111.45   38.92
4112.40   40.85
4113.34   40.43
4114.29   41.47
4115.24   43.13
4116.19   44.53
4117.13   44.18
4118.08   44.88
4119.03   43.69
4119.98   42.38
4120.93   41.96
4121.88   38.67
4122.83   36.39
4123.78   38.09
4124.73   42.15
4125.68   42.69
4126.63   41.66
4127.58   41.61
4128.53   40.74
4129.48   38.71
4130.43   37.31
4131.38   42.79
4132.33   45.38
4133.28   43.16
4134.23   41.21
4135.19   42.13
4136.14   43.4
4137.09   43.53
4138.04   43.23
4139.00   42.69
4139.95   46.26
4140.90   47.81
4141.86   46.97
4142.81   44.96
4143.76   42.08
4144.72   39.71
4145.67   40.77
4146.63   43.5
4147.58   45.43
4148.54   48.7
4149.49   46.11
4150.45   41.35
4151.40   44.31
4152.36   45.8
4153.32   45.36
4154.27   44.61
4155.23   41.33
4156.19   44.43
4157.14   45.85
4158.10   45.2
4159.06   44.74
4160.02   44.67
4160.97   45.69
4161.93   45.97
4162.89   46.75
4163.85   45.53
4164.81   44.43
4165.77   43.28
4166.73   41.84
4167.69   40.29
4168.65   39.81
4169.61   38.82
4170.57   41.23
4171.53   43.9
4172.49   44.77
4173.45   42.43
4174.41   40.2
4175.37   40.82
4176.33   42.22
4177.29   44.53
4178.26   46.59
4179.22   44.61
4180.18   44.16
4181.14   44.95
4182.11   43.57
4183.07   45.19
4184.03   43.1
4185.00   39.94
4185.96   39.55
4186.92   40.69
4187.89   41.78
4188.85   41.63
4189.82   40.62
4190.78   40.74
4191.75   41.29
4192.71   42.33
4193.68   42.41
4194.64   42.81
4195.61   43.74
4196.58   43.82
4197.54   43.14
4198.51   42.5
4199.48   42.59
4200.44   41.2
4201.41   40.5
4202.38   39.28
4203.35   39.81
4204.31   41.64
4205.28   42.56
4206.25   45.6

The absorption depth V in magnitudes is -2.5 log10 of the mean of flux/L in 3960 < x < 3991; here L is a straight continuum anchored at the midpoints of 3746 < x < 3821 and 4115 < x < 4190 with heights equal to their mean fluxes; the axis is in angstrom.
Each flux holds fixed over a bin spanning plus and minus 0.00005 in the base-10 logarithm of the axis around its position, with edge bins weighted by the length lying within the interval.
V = 0.20 mag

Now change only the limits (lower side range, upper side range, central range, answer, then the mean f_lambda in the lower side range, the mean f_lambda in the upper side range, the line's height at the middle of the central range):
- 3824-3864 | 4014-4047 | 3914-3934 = 0.08 mag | 34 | 42.3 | 37.6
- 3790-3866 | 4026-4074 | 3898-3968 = 0.09 mag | 34.4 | 42.4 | 38.2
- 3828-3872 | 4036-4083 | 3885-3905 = 0.11 mag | 34.8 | 43.1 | 36.6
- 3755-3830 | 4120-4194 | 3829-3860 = 0.08 mag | 34.6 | 42.9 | 35.7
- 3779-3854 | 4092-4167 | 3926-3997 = 0.13 mag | 34.4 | 41.1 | 37.5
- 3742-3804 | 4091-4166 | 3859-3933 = -0.03 mag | 32.3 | 41.1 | 35.3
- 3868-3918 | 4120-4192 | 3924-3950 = 0.23 mag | 36.5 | 42.9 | 37.6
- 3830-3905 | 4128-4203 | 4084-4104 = 0.08 mag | 35.1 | 43.1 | 41.2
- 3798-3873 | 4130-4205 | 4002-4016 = -0.09 mag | 35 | 43.1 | 39.2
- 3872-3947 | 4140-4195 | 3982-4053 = -0.11 mag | 34.2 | 43.4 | 38.1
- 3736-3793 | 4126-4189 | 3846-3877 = -0.12 mag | 32.3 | 43.3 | 35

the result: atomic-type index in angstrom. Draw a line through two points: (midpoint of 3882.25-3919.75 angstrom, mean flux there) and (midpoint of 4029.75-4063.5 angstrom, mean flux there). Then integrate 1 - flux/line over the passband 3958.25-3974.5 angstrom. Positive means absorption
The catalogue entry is 5.7 angstrom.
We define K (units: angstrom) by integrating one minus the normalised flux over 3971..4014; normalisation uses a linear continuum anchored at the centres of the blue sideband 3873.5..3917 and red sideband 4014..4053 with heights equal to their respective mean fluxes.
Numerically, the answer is 1.99 angstrom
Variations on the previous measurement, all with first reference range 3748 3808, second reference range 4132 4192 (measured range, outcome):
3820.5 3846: 2.6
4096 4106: 2.2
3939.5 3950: -0.4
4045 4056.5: -0.7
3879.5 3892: 1.3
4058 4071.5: -0.8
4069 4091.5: -0.5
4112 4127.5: 0.2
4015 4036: -0.9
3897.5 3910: -0.6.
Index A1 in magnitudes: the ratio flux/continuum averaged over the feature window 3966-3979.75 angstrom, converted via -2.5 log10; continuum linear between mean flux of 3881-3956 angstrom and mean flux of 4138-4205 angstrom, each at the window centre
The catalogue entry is 0.45 mag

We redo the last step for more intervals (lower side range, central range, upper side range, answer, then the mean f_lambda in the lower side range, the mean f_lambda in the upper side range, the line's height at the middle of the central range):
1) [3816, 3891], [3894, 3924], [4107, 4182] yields -0.05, 35.1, 42.7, 36.5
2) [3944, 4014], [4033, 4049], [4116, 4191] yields -0.10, 37.1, 43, 39.2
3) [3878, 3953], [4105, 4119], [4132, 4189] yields 0.07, 34.2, 43.6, 41.7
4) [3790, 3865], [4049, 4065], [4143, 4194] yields -0.10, 34.3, 43.2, 40.3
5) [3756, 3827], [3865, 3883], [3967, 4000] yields -0.13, 34.7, 34.5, 34.6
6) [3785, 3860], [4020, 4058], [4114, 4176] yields -0.06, 34.6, 43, 40.3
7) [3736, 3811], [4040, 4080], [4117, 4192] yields -0.07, 32.3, 43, 40.3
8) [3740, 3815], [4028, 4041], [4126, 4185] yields -0.02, 33.2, 43.4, 40.2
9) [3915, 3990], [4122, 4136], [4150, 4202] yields 0.00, 33.1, 43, 40.9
